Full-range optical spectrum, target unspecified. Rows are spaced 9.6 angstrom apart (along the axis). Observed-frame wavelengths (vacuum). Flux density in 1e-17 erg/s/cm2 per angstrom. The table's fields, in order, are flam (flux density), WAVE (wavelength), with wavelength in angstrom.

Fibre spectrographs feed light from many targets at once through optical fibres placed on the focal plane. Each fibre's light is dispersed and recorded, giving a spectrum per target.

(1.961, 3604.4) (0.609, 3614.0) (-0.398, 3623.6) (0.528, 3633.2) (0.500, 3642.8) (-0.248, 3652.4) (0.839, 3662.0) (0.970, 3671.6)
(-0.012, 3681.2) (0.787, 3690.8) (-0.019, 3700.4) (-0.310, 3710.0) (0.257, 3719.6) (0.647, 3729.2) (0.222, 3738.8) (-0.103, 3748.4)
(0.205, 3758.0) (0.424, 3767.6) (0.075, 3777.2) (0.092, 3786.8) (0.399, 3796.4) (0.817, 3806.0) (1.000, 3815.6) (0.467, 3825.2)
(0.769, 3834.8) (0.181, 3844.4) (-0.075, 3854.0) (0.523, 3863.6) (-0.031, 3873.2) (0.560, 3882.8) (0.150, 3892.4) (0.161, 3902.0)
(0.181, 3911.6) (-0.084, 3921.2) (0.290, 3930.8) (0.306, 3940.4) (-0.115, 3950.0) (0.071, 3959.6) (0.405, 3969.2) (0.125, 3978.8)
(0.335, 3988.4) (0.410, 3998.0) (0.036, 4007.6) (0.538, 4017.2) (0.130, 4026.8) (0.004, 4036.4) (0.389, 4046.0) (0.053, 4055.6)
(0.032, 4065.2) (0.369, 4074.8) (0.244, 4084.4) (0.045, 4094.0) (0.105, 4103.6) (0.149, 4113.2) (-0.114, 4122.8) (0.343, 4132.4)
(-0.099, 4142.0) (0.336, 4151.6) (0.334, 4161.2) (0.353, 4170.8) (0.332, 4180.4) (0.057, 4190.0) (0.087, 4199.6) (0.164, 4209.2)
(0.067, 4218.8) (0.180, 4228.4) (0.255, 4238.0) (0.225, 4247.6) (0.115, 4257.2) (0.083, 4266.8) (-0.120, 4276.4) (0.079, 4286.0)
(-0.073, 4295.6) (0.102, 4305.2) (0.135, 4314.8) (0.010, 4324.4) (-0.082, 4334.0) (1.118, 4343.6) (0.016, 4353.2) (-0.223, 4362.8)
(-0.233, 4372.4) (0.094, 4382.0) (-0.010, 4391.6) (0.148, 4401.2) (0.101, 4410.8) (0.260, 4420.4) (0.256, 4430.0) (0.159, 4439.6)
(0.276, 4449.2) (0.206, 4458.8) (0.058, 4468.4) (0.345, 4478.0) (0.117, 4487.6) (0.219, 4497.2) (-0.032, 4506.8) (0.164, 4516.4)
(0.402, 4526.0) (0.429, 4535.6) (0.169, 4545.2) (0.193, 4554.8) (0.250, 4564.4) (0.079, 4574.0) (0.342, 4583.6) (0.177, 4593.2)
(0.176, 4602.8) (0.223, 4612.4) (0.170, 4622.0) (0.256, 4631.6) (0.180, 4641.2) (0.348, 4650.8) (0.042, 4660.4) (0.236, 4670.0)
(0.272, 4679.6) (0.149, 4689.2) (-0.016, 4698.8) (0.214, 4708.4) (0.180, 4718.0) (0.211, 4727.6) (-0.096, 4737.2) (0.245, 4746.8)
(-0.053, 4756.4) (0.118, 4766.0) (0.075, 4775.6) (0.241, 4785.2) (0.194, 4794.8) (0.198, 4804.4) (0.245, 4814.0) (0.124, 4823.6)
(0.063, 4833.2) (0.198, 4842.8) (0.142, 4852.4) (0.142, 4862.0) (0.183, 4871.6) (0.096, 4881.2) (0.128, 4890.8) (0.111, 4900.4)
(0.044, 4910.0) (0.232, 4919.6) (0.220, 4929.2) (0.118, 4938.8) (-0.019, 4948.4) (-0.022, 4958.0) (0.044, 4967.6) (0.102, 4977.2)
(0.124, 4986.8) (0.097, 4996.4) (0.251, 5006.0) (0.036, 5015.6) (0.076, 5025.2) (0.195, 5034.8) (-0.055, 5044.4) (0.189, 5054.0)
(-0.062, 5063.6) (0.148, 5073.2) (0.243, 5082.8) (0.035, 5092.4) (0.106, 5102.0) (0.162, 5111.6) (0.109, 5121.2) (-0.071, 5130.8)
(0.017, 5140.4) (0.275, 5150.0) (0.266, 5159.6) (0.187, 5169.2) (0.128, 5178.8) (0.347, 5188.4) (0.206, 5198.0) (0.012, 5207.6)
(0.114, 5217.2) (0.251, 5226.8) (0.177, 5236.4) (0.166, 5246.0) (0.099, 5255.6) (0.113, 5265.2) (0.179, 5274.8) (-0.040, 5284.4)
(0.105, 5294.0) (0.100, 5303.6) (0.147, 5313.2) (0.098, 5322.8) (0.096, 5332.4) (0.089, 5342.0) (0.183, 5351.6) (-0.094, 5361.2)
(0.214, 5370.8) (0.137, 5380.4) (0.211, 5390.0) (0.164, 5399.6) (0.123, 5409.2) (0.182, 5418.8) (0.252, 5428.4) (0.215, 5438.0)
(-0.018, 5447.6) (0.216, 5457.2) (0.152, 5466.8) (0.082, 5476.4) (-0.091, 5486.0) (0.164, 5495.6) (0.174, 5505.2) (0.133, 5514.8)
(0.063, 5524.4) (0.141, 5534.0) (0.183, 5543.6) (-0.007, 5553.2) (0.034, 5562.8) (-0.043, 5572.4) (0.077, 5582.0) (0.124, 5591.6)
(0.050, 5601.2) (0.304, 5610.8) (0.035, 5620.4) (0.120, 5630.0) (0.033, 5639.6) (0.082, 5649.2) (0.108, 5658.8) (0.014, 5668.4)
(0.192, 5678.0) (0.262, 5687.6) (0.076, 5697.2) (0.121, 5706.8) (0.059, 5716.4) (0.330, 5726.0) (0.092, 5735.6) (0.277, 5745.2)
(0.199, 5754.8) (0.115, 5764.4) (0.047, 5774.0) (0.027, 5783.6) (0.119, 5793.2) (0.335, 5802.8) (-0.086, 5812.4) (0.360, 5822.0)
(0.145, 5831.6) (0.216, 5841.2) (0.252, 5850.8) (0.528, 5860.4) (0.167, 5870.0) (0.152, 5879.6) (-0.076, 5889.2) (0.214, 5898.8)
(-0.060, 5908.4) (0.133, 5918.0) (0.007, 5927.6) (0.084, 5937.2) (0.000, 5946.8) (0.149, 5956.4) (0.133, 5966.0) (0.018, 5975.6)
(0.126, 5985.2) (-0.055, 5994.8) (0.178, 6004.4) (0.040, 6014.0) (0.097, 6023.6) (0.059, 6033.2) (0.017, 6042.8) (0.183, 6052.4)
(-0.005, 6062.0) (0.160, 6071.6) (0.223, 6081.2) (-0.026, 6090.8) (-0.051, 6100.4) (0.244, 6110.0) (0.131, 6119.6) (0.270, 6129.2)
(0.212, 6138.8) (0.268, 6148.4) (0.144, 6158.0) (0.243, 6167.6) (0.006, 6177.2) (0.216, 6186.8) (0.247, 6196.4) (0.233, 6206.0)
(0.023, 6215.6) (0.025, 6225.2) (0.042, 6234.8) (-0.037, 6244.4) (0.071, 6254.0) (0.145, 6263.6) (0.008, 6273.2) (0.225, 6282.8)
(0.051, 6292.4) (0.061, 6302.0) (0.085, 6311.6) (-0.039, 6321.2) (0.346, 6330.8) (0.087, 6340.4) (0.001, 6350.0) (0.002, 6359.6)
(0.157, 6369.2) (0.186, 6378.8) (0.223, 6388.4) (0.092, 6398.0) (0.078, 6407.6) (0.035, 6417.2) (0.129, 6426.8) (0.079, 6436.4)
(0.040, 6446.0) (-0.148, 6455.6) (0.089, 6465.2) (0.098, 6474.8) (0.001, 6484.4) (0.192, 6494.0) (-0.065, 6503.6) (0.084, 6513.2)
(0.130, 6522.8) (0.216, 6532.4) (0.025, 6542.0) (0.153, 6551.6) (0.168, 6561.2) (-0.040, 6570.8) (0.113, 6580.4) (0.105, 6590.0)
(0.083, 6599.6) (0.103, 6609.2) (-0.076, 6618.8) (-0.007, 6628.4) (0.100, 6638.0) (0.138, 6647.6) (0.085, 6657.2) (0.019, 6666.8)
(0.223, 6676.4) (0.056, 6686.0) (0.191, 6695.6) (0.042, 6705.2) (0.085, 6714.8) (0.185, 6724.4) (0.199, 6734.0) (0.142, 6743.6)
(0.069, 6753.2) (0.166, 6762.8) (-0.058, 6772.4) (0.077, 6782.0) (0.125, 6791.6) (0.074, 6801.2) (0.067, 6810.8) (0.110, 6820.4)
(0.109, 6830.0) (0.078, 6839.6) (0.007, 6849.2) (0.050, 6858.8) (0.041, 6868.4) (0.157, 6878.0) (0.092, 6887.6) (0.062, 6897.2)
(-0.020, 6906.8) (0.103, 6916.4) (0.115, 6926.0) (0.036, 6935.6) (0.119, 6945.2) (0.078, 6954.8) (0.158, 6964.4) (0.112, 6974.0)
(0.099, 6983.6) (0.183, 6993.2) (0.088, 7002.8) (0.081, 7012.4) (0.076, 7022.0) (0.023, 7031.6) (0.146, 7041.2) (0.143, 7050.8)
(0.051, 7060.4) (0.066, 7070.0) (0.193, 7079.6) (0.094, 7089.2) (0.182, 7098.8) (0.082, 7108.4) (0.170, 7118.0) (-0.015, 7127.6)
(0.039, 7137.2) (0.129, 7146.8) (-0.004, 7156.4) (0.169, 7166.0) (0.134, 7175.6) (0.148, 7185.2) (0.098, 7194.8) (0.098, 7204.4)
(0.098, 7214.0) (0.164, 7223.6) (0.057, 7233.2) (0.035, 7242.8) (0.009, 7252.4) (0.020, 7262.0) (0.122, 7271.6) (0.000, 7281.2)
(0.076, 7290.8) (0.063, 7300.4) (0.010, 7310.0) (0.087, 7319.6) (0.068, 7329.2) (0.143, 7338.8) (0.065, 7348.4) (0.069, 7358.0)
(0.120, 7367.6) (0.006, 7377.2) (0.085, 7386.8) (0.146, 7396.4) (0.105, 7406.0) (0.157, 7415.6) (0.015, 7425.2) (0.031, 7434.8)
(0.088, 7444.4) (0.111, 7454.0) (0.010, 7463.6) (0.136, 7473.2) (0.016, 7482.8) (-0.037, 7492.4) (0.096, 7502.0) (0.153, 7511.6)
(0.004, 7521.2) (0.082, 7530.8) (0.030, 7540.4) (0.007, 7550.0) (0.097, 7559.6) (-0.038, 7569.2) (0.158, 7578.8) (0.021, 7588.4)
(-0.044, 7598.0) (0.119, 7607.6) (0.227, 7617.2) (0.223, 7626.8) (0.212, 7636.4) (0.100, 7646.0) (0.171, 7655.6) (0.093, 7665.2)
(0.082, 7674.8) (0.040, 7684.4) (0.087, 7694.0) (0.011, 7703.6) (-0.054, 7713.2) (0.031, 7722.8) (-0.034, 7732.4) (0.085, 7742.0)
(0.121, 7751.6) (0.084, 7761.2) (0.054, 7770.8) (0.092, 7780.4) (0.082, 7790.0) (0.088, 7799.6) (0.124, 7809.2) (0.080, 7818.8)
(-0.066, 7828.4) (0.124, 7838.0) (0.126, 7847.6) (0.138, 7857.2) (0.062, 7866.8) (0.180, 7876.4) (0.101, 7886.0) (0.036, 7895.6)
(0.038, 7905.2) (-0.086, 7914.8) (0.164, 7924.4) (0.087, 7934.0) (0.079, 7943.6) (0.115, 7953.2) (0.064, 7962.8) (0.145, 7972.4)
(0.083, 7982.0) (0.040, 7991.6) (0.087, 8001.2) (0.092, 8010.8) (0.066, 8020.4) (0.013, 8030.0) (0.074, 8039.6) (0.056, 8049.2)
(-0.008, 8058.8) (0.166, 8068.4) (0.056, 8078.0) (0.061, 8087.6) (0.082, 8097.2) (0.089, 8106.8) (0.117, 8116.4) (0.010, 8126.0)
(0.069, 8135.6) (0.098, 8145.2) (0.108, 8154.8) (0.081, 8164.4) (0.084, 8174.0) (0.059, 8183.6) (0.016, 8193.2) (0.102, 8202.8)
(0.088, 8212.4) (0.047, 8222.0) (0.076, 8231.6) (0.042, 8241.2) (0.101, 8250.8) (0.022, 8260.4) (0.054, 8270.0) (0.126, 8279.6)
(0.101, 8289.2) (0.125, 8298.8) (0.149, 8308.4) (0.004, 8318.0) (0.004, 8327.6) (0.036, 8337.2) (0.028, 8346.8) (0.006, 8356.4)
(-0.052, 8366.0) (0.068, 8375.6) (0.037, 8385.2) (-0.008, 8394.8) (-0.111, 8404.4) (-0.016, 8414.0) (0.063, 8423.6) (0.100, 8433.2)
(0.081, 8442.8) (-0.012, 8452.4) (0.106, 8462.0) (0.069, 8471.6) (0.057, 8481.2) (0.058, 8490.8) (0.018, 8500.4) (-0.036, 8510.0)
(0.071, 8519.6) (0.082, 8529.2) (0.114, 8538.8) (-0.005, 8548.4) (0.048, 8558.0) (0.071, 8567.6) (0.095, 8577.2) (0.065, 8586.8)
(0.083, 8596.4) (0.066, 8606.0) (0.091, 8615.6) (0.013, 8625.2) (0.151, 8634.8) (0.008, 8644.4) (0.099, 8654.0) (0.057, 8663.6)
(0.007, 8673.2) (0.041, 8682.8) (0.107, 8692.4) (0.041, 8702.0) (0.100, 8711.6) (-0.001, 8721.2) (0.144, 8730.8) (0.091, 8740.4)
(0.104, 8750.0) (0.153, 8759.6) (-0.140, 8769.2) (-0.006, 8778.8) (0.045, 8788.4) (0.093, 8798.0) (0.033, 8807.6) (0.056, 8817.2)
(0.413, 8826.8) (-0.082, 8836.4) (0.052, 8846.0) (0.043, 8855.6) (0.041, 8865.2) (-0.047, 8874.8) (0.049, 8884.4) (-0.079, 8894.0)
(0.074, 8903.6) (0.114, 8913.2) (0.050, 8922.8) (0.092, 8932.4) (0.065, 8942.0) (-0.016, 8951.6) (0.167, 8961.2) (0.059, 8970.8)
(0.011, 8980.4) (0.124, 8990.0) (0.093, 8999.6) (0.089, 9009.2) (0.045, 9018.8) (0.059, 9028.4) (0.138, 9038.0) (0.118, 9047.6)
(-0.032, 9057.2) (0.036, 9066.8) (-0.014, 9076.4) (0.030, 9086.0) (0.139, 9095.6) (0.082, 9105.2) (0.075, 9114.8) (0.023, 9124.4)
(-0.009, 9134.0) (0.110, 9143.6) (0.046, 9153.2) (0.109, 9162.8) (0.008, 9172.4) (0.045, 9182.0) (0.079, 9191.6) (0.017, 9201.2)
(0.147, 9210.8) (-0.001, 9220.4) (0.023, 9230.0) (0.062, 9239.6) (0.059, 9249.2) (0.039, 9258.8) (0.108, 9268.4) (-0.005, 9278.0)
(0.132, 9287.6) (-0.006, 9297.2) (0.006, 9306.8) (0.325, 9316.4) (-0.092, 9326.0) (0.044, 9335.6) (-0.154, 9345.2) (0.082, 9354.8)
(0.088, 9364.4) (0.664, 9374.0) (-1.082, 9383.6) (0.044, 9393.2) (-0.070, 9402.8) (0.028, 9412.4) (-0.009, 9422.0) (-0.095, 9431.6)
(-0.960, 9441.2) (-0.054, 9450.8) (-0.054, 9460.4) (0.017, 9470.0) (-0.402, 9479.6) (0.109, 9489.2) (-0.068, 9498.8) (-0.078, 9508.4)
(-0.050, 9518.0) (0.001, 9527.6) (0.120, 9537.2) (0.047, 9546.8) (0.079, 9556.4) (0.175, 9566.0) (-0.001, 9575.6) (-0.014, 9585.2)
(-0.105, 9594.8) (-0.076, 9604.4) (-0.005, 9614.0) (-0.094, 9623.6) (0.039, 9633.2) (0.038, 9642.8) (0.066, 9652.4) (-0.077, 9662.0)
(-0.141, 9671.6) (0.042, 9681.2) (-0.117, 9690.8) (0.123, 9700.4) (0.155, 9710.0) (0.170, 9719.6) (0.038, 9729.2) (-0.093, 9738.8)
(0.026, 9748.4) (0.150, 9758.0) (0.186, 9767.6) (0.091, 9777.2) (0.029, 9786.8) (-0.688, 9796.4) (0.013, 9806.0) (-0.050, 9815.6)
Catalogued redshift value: 0.795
